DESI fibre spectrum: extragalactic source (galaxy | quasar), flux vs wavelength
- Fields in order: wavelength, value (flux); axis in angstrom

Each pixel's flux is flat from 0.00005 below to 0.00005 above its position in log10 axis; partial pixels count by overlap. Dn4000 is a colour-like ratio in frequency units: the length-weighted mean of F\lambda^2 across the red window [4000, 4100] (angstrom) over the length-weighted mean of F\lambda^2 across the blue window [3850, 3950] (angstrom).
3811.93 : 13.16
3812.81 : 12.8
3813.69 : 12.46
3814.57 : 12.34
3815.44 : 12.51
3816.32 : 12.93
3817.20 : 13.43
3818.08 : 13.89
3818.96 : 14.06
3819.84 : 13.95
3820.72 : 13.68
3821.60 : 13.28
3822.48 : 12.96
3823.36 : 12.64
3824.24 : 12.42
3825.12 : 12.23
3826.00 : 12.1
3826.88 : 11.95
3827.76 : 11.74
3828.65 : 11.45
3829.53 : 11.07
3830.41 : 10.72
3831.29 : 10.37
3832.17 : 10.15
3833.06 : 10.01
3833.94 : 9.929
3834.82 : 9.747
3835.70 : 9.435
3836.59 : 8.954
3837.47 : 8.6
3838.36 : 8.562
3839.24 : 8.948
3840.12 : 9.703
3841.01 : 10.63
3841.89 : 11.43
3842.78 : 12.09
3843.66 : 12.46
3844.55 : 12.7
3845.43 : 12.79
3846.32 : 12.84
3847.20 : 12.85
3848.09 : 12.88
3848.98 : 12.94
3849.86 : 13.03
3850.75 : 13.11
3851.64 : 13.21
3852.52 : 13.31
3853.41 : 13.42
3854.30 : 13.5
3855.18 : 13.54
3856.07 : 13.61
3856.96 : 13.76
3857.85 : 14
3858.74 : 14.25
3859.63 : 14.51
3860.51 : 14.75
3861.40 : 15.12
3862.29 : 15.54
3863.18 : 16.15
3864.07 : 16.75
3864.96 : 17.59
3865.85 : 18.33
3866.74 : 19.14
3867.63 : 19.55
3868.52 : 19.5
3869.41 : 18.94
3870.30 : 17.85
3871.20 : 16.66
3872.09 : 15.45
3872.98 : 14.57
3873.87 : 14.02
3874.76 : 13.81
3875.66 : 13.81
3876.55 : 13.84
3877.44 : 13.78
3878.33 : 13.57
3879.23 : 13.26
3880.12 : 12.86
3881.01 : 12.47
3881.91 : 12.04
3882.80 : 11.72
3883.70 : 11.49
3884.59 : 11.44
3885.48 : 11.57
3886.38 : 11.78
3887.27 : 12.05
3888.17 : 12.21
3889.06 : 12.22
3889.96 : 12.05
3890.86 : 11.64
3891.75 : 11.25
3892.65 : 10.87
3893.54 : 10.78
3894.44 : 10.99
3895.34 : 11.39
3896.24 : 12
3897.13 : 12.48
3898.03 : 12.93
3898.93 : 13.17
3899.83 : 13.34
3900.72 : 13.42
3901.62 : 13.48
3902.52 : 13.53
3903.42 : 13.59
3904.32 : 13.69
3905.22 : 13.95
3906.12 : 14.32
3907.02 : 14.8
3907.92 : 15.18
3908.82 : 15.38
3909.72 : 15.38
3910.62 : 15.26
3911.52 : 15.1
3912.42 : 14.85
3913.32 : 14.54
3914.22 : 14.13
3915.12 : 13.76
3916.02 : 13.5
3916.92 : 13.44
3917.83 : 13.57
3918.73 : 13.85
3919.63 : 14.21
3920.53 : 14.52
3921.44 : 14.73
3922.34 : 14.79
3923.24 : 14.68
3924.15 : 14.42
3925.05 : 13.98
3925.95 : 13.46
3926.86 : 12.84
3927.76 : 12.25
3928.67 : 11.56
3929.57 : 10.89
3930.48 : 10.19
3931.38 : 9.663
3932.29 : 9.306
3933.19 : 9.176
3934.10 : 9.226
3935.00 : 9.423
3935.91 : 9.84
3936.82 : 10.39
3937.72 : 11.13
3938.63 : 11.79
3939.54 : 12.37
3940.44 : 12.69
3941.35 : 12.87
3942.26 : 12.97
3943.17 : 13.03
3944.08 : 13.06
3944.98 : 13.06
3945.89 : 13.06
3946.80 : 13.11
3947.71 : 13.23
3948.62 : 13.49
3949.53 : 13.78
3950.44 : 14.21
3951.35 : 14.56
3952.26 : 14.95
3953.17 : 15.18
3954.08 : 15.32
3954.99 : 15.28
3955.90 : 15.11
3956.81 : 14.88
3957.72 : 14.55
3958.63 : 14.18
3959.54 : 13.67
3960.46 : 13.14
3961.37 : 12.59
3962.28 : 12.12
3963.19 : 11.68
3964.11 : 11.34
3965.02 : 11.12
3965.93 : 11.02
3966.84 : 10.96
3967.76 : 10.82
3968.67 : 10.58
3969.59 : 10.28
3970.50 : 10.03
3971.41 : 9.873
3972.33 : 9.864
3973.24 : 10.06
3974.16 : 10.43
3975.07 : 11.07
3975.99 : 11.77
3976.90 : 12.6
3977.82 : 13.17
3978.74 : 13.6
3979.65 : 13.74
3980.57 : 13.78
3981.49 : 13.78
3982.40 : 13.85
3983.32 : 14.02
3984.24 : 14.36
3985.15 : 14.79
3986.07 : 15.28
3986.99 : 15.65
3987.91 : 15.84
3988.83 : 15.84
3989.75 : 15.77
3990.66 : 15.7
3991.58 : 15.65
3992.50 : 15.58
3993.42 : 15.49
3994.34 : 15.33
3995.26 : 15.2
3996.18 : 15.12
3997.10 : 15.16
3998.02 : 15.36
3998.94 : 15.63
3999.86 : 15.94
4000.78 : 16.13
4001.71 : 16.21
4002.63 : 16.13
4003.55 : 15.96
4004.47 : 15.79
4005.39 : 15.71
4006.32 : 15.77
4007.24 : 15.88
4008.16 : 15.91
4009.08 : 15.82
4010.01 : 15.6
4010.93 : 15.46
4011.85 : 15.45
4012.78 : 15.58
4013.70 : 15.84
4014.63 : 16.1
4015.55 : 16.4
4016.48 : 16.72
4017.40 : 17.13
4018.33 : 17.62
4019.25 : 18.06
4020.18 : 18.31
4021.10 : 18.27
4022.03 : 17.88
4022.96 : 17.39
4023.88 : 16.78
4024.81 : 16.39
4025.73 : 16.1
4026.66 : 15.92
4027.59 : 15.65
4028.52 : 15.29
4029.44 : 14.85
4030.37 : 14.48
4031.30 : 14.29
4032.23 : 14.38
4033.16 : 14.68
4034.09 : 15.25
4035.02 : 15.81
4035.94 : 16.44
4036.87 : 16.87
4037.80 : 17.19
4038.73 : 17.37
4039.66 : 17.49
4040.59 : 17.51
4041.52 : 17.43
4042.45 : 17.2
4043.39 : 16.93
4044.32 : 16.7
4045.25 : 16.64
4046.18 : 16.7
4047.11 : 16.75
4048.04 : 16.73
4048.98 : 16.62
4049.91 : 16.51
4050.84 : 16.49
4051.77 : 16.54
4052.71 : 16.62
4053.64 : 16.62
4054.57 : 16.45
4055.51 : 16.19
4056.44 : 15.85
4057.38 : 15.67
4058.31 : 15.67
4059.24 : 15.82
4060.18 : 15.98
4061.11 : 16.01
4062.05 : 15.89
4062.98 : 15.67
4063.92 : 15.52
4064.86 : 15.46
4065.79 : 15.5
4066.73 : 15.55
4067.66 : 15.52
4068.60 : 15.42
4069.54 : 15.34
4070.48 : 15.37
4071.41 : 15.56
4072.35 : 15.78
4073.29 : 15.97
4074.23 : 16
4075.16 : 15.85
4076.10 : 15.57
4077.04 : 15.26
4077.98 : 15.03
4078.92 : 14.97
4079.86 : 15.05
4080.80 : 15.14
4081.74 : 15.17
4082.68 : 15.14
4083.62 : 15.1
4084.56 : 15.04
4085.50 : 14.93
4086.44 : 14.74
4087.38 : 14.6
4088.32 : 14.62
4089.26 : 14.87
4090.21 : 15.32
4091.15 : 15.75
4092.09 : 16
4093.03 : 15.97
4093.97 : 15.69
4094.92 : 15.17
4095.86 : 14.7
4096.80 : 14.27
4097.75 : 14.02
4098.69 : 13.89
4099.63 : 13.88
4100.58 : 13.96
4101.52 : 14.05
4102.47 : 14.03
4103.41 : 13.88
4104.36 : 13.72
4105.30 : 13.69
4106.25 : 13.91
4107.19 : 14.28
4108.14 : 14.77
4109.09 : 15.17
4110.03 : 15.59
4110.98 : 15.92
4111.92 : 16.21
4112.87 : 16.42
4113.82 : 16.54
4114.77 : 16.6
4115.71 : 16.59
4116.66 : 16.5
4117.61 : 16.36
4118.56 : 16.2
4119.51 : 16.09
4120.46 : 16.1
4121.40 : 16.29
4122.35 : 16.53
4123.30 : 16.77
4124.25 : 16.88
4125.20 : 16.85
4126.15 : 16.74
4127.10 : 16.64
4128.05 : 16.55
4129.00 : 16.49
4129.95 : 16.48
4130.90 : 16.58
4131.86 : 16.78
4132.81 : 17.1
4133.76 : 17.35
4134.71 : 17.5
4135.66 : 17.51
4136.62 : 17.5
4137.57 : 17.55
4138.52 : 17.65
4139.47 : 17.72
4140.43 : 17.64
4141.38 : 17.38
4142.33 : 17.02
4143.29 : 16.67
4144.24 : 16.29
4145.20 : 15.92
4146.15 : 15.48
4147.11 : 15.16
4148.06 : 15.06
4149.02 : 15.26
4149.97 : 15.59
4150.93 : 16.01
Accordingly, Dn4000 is 1.3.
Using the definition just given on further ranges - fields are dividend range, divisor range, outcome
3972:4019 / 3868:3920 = 1.16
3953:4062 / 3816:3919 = 1.23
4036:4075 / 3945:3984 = 1.33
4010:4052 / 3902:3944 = 1.34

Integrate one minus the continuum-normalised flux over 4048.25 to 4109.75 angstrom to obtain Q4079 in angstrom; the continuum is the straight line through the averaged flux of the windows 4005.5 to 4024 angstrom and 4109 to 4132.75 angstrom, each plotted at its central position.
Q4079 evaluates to 4.52 angstrom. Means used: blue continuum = 16.6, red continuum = 16.4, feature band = 15.3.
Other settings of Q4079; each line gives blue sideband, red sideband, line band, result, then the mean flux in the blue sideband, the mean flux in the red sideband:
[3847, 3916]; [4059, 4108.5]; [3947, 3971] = 2.28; 13.9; 15.1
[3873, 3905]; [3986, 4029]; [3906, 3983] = 7.19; 12.6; 16.1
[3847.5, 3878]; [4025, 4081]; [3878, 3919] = 5.97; 15.1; 16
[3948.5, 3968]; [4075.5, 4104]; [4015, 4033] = -2.89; 13.4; 14.9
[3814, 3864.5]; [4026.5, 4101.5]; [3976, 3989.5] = 0.24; 12.4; 15.7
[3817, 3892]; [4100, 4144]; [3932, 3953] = 2.74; 13.1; 16.2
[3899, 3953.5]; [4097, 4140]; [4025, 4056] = -3.03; 13.2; 15.9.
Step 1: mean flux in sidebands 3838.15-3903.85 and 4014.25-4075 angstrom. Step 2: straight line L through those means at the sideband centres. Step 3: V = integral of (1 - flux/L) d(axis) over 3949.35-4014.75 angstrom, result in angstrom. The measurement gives 5.1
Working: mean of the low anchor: 13.5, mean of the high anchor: 16.3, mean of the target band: 14.1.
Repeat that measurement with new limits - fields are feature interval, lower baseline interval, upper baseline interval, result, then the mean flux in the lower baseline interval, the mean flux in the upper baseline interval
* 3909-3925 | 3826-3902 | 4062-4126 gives -1.1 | 13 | 15.4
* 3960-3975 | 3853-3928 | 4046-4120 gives 3.7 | 14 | 15.5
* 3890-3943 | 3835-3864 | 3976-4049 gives 4.2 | 12.6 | 15.8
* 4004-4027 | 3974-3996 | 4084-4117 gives -3.1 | 14.3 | 15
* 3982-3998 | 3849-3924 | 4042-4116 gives -0.5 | 14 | 15.5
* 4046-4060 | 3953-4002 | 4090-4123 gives -1.7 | 13.6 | 15.3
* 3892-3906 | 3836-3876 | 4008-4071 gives 1.8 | 14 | 16.2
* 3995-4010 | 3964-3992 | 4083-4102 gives -2.8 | 12.8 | 14.8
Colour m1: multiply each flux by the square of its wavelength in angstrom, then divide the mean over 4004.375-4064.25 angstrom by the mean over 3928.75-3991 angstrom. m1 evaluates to 1.34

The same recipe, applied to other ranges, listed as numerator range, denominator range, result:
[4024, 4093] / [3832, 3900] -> 1.33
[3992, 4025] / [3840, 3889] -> 1.25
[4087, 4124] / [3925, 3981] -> 1.35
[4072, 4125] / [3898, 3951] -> 1.28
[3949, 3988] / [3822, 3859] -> 1.17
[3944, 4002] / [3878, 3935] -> 1.10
